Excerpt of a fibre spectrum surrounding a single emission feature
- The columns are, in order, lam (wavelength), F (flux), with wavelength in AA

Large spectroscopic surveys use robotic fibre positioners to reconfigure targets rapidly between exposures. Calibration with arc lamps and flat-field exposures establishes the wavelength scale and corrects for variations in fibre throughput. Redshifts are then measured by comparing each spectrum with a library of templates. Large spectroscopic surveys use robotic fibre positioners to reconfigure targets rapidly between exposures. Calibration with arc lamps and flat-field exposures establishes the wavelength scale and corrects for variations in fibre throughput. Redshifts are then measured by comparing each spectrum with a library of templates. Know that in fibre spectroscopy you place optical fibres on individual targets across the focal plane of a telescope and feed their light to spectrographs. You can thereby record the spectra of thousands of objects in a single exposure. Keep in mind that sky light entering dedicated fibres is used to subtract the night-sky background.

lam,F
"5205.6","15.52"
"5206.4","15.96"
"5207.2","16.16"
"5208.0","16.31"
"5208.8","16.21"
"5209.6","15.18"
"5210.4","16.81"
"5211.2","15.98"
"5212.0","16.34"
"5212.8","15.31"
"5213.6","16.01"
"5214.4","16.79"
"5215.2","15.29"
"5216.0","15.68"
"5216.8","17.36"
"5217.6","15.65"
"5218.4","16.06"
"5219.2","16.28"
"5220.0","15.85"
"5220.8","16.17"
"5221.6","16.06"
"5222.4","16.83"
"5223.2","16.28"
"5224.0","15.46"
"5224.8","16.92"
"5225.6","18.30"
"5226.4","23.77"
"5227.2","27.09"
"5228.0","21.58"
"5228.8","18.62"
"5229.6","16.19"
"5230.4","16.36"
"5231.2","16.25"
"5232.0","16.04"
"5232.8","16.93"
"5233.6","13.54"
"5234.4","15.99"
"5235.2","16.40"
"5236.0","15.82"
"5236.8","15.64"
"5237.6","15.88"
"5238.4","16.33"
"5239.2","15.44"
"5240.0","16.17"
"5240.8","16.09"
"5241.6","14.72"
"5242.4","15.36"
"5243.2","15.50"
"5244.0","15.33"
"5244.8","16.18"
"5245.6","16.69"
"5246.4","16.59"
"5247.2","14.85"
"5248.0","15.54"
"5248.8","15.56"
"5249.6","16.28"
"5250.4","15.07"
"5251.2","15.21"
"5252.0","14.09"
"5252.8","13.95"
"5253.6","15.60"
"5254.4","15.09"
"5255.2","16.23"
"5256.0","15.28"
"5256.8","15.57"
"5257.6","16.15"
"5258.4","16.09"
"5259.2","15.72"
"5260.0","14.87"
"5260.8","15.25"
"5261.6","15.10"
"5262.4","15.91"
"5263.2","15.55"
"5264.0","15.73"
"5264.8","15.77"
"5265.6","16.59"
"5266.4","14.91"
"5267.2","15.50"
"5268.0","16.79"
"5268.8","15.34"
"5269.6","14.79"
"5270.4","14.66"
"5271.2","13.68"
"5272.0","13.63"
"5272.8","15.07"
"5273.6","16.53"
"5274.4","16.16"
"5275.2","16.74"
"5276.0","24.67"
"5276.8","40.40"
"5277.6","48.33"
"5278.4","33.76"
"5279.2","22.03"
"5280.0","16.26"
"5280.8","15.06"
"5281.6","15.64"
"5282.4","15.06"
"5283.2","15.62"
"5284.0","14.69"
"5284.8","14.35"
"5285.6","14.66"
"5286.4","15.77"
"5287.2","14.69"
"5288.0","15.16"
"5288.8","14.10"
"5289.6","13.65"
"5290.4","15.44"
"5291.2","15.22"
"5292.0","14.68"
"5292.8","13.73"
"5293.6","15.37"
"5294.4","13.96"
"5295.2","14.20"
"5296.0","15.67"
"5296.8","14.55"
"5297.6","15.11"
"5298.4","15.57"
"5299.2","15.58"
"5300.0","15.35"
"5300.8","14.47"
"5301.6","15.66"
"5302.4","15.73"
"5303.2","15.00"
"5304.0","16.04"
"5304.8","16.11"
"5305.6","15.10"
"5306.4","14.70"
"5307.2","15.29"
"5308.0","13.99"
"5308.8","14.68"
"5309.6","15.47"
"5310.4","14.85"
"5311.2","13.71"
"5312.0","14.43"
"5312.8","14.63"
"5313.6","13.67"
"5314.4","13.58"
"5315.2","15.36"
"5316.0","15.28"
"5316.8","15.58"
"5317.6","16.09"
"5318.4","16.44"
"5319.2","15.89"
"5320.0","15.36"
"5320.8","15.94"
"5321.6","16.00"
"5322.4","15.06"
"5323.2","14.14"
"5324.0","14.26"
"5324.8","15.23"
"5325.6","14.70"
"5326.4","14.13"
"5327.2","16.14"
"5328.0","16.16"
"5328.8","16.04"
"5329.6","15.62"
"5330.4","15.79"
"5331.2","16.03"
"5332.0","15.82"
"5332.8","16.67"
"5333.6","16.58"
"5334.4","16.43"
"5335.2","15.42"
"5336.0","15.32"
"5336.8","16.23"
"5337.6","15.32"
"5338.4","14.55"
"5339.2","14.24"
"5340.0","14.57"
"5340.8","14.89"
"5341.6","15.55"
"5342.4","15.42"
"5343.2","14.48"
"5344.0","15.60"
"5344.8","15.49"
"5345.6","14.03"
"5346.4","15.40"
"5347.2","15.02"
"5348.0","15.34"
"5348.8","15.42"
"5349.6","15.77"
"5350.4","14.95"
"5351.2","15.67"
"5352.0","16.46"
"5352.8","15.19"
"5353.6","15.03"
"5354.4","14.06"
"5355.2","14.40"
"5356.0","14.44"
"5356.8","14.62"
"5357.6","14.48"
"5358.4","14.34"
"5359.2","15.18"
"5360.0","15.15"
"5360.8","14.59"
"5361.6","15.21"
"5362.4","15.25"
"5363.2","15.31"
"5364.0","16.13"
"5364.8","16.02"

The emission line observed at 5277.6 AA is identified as [O III]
